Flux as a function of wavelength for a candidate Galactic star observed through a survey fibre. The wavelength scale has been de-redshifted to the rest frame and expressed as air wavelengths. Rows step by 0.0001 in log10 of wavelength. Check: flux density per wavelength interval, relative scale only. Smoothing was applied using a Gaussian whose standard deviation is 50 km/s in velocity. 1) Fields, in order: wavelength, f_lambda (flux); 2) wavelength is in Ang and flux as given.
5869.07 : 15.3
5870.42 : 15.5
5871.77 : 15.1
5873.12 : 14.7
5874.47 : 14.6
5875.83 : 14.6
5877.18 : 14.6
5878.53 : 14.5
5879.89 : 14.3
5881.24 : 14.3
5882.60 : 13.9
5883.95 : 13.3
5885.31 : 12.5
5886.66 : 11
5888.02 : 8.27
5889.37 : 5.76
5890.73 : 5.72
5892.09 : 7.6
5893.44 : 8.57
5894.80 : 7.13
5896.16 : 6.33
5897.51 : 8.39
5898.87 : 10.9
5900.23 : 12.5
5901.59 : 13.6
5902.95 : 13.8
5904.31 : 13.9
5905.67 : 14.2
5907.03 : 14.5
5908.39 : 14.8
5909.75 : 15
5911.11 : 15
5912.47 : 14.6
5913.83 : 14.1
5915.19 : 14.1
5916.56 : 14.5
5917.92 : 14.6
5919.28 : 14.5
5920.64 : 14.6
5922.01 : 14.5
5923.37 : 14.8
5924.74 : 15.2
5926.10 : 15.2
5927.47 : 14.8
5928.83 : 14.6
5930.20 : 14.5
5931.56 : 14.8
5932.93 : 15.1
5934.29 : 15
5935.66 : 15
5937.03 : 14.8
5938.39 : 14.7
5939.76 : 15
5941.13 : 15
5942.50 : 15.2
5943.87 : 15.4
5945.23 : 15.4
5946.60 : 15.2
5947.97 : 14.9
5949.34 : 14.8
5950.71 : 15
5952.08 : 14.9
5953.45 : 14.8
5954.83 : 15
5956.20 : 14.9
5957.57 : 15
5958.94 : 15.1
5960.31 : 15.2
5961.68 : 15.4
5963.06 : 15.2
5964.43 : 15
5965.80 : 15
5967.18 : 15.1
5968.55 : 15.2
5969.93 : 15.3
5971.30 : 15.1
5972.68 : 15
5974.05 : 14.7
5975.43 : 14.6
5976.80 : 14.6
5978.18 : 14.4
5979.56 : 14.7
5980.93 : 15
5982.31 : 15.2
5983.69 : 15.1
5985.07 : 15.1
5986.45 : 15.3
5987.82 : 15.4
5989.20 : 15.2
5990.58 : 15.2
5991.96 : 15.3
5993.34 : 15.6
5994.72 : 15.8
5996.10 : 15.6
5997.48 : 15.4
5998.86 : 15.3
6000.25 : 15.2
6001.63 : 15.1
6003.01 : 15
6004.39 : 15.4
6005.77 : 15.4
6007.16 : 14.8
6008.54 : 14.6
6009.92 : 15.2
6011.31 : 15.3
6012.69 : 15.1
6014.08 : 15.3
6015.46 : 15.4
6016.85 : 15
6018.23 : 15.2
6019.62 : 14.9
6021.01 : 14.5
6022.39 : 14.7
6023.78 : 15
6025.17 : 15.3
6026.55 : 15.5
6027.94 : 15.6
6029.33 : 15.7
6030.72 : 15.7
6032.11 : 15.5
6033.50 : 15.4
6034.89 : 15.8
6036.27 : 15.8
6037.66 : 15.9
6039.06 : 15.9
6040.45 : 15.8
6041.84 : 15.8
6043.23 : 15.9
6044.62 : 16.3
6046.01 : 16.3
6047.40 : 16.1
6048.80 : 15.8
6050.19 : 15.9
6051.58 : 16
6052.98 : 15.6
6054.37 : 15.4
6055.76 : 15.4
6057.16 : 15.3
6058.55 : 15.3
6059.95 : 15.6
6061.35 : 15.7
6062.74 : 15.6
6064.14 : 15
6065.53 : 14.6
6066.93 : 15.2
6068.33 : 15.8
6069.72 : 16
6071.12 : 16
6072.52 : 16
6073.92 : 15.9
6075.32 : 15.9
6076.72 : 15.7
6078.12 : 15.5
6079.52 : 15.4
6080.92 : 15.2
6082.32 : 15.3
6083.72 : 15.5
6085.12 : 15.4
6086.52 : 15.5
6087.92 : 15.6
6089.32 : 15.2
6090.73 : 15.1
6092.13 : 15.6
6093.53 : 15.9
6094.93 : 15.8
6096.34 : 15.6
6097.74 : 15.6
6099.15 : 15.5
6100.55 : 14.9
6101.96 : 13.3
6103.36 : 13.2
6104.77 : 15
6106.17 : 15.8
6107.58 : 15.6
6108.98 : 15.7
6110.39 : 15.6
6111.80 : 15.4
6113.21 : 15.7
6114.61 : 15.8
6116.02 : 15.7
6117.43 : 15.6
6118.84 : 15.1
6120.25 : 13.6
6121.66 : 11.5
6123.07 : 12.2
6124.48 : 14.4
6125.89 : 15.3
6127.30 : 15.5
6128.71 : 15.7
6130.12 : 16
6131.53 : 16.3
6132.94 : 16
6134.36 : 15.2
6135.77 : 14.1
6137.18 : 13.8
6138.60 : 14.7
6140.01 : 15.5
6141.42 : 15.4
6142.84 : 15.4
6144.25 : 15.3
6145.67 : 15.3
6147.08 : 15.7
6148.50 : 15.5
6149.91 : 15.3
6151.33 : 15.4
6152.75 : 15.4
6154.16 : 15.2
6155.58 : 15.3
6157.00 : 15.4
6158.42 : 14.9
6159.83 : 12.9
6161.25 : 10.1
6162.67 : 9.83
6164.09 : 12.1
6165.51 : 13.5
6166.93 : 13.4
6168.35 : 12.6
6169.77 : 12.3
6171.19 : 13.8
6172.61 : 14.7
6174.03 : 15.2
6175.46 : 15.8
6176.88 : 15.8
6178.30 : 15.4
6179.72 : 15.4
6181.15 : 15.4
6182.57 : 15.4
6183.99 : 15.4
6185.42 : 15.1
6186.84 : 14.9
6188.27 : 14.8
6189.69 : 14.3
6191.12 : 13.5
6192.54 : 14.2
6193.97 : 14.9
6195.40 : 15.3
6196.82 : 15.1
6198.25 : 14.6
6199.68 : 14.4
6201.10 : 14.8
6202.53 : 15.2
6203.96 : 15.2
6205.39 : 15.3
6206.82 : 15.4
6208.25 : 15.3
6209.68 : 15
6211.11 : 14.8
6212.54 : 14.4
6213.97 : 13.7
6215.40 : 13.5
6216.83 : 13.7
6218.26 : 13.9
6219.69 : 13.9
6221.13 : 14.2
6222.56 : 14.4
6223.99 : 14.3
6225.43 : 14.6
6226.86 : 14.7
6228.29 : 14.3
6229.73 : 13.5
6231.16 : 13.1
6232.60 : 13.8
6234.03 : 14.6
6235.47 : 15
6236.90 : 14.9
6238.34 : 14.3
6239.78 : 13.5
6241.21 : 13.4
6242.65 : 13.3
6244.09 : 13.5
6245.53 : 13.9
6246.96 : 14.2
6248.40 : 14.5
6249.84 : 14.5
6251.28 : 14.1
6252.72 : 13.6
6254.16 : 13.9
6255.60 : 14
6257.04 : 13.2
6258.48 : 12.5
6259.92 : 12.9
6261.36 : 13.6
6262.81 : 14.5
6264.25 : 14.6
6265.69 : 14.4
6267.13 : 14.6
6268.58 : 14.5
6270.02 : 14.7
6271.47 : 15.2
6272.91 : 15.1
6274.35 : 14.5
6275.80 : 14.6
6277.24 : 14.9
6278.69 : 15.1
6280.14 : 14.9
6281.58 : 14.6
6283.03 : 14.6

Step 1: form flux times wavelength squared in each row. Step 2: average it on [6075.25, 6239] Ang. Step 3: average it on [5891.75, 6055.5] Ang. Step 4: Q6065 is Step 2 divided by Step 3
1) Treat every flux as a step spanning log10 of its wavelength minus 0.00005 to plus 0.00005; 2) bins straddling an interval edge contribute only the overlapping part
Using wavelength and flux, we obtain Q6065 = 1.06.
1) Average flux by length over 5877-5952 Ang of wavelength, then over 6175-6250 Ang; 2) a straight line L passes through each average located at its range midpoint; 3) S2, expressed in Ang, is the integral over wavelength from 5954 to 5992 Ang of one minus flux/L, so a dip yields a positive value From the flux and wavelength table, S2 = -4.1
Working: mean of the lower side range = 13.4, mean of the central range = 15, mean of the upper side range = 14.5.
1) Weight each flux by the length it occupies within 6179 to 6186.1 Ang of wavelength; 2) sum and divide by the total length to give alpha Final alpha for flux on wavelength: 15.3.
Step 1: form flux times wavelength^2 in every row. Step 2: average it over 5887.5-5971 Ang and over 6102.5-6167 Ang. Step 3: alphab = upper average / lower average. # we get 1.14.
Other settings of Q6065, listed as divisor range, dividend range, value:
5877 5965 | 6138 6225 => 1.16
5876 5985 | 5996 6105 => 1.16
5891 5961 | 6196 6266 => 1.13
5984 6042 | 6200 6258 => 1.00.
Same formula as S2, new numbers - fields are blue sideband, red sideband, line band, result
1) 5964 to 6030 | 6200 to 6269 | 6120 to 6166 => 0.2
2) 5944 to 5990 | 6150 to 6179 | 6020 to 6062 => -2.8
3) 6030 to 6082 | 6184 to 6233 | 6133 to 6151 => -0.2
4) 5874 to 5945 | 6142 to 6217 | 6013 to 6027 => -1.3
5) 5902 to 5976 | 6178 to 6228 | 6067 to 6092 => -1.4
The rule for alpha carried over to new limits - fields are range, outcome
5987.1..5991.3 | 15.3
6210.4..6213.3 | 14.6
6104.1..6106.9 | 15.4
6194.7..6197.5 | 15.2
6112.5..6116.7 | 15.7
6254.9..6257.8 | 13.6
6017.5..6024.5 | 14.9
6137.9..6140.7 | 15.1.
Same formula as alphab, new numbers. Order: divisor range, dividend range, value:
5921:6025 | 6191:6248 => 1.03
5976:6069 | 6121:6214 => 1.00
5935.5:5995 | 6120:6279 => 1.03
